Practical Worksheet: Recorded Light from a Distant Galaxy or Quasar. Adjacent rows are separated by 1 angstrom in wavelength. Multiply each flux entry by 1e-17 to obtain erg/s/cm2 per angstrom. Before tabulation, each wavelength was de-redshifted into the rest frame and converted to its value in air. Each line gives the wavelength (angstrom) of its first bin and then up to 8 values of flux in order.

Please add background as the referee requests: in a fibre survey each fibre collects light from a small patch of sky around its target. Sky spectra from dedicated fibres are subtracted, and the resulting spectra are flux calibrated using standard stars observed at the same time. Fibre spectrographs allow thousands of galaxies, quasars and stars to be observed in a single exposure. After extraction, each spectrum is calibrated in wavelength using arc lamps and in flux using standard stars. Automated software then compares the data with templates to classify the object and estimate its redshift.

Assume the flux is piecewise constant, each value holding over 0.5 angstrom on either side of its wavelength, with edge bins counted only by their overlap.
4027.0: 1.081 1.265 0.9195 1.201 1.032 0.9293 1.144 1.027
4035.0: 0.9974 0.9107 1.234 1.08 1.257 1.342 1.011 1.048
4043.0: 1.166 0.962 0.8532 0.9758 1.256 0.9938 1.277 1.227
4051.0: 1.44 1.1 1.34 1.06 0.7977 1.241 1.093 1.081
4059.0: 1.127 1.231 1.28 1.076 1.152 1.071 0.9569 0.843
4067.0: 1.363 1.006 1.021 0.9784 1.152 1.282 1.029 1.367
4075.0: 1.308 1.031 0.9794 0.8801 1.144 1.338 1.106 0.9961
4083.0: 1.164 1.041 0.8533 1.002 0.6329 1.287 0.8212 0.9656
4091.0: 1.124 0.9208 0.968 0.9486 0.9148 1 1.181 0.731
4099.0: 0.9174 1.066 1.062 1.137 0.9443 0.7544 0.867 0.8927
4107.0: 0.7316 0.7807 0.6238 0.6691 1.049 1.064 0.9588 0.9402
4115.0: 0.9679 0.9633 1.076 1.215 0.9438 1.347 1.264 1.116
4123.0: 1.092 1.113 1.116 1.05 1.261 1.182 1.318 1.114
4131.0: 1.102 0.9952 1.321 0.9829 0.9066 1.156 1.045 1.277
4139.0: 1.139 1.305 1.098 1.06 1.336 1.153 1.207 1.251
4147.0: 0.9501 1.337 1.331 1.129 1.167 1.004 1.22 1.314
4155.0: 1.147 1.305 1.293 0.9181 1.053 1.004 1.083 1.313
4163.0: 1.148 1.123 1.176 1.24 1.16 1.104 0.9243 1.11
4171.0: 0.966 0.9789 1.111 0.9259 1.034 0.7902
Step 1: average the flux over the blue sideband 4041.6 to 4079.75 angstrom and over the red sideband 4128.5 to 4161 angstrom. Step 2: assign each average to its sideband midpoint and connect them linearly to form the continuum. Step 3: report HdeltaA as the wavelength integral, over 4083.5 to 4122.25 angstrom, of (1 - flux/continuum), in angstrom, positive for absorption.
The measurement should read 5.68 angstrom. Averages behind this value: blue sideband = 1.11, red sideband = 1.15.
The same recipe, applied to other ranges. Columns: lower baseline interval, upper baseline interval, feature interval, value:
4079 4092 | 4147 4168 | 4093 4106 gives 1.2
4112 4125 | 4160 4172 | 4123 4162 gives -1.9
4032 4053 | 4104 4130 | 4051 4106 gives 0.9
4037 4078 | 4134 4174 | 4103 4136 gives 3.1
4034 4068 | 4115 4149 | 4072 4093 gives 1.4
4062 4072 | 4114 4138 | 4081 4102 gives 2.0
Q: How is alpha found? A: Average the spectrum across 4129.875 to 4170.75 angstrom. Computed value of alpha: 1.15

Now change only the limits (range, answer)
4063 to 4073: 1.08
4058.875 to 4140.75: 1.05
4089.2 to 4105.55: 0.966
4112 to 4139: 1.11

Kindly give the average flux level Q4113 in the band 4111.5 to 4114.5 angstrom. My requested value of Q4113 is 0.988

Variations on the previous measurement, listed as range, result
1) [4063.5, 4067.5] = 1.06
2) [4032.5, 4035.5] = 1.06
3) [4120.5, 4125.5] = 1.14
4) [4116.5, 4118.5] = 1.15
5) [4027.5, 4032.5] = 1.07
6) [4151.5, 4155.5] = 1.17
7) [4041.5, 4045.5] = 1.01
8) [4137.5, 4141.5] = 1.2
